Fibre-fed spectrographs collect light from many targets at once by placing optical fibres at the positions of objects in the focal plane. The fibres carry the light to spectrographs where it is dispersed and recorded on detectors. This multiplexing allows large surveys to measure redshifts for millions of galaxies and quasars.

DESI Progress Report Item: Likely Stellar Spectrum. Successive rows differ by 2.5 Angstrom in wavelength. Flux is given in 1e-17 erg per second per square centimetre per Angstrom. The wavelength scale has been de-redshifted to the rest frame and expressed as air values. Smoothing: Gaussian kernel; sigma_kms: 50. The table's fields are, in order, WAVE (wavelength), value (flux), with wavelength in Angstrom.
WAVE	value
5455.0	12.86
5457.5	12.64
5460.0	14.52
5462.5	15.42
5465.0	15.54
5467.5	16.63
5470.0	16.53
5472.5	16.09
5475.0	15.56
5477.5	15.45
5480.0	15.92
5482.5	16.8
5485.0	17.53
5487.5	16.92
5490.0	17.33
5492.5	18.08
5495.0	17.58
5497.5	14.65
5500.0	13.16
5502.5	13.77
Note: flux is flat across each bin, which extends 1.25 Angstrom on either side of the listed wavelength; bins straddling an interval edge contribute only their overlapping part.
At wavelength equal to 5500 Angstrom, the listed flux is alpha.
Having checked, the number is 13.16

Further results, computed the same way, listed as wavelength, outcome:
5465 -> 15.54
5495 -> 17.58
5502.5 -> 13.77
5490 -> 17.33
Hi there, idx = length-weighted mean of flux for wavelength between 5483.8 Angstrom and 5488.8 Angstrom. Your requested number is 17.2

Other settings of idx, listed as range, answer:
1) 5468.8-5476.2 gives 16.1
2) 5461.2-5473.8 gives 16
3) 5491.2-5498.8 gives 16.7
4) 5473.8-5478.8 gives 15.5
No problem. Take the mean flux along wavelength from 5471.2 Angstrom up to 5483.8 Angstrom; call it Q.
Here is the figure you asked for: 16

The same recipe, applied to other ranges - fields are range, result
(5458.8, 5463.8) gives 15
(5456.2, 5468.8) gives 14.9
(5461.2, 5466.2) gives 15.5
